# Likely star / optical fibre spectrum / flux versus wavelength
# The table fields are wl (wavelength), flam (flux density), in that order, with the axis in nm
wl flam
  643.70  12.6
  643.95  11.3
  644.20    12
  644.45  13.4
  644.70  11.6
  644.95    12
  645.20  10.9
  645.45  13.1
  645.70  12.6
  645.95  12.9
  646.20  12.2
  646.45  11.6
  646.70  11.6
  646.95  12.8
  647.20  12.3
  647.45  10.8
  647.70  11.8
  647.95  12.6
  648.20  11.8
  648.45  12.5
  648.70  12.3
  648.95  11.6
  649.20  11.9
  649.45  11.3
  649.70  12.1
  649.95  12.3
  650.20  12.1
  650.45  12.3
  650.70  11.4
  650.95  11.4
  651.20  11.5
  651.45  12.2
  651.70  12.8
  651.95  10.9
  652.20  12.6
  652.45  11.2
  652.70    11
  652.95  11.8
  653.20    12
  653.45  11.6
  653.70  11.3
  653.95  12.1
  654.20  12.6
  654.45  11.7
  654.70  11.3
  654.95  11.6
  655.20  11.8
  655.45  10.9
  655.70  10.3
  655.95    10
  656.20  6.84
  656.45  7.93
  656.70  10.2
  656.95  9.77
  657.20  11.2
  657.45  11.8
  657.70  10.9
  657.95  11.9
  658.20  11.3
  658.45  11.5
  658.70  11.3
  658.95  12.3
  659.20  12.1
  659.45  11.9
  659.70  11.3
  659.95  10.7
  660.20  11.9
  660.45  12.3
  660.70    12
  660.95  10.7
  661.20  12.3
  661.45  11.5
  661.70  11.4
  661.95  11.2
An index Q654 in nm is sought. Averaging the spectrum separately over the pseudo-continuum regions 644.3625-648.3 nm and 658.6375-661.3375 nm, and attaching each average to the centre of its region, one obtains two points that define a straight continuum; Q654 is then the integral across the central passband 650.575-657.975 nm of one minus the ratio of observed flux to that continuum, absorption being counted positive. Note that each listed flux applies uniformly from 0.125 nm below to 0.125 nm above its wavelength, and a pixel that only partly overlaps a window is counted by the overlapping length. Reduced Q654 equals 0.46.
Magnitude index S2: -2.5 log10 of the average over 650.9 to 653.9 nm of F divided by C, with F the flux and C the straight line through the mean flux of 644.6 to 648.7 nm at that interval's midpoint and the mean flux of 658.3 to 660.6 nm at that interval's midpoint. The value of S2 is 0.02 mag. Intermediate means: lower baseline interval 12.1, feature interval 11.7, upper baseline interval 11.7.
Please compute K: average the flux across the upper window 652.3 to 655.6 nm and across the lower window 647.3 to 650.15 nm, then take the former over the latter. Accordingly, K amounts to 0.97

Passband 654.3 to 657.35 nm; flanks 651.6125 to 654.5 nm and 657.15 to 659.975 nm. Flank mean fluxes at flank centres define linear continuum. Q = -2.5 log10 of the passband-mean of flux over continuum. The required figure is 0.133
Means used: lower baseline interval 11.8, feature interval 10.3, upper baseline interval 11.6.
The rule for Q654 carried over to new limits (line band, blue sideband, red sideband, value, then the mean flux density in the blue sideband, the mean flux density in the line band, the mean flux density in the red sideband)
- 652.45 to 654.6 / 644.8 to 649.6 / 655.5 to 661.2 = -0.059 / 12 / 11.7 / 10.9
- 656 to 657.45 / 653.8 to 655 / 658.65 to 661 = 0.287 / 11.9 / 9.46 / 11.7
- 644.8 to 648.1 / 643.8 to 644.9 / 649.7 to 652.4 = -0.014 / 12.1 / 12.1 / 11.9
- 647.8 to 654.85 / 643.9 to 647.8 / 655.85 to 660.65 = -0.182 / 12.1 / 11.9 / 10.9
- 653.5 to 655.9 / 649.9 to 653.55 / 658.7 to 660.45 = 0.061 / 11.8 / 11.5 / 11.7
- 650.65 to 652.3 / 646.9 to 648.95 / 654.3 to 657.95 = -0.065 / 12.1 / 11.8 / 10.5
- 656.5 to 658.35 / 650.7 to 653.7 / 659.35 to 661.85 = 0.118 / 11.7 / 10.9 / 11.6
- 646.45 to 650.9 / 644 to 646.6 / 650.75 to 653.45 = 0.004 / 12.2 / 12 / 11.7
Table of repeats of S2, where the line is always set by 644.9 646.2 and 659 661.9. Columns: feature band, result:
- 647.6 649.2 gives 0.01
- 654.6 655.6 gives 0.05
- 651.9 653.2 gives 0.04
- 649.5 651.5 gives 0.02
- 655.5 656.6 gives 0.30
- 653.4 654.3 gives 0.00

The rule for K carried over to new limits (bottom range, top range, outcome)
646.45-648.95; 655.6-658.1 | 0.84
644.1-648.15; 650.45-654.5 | 0.97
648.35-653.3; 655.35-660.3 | 0.91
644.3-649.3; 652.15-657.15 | 0.90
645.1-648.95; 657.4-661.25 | 0.96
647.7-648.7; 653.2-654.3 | 0.97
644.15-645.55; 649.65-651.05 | 0.98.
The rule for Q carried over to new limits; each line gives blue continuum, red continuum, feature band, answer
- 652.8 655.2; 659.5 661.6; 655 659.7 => 0.08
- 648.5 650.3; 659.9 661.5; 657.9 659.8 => 0.00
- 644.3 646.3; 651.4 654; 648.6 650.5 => 0.00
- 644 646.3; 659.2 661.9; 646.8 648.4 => 0.01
